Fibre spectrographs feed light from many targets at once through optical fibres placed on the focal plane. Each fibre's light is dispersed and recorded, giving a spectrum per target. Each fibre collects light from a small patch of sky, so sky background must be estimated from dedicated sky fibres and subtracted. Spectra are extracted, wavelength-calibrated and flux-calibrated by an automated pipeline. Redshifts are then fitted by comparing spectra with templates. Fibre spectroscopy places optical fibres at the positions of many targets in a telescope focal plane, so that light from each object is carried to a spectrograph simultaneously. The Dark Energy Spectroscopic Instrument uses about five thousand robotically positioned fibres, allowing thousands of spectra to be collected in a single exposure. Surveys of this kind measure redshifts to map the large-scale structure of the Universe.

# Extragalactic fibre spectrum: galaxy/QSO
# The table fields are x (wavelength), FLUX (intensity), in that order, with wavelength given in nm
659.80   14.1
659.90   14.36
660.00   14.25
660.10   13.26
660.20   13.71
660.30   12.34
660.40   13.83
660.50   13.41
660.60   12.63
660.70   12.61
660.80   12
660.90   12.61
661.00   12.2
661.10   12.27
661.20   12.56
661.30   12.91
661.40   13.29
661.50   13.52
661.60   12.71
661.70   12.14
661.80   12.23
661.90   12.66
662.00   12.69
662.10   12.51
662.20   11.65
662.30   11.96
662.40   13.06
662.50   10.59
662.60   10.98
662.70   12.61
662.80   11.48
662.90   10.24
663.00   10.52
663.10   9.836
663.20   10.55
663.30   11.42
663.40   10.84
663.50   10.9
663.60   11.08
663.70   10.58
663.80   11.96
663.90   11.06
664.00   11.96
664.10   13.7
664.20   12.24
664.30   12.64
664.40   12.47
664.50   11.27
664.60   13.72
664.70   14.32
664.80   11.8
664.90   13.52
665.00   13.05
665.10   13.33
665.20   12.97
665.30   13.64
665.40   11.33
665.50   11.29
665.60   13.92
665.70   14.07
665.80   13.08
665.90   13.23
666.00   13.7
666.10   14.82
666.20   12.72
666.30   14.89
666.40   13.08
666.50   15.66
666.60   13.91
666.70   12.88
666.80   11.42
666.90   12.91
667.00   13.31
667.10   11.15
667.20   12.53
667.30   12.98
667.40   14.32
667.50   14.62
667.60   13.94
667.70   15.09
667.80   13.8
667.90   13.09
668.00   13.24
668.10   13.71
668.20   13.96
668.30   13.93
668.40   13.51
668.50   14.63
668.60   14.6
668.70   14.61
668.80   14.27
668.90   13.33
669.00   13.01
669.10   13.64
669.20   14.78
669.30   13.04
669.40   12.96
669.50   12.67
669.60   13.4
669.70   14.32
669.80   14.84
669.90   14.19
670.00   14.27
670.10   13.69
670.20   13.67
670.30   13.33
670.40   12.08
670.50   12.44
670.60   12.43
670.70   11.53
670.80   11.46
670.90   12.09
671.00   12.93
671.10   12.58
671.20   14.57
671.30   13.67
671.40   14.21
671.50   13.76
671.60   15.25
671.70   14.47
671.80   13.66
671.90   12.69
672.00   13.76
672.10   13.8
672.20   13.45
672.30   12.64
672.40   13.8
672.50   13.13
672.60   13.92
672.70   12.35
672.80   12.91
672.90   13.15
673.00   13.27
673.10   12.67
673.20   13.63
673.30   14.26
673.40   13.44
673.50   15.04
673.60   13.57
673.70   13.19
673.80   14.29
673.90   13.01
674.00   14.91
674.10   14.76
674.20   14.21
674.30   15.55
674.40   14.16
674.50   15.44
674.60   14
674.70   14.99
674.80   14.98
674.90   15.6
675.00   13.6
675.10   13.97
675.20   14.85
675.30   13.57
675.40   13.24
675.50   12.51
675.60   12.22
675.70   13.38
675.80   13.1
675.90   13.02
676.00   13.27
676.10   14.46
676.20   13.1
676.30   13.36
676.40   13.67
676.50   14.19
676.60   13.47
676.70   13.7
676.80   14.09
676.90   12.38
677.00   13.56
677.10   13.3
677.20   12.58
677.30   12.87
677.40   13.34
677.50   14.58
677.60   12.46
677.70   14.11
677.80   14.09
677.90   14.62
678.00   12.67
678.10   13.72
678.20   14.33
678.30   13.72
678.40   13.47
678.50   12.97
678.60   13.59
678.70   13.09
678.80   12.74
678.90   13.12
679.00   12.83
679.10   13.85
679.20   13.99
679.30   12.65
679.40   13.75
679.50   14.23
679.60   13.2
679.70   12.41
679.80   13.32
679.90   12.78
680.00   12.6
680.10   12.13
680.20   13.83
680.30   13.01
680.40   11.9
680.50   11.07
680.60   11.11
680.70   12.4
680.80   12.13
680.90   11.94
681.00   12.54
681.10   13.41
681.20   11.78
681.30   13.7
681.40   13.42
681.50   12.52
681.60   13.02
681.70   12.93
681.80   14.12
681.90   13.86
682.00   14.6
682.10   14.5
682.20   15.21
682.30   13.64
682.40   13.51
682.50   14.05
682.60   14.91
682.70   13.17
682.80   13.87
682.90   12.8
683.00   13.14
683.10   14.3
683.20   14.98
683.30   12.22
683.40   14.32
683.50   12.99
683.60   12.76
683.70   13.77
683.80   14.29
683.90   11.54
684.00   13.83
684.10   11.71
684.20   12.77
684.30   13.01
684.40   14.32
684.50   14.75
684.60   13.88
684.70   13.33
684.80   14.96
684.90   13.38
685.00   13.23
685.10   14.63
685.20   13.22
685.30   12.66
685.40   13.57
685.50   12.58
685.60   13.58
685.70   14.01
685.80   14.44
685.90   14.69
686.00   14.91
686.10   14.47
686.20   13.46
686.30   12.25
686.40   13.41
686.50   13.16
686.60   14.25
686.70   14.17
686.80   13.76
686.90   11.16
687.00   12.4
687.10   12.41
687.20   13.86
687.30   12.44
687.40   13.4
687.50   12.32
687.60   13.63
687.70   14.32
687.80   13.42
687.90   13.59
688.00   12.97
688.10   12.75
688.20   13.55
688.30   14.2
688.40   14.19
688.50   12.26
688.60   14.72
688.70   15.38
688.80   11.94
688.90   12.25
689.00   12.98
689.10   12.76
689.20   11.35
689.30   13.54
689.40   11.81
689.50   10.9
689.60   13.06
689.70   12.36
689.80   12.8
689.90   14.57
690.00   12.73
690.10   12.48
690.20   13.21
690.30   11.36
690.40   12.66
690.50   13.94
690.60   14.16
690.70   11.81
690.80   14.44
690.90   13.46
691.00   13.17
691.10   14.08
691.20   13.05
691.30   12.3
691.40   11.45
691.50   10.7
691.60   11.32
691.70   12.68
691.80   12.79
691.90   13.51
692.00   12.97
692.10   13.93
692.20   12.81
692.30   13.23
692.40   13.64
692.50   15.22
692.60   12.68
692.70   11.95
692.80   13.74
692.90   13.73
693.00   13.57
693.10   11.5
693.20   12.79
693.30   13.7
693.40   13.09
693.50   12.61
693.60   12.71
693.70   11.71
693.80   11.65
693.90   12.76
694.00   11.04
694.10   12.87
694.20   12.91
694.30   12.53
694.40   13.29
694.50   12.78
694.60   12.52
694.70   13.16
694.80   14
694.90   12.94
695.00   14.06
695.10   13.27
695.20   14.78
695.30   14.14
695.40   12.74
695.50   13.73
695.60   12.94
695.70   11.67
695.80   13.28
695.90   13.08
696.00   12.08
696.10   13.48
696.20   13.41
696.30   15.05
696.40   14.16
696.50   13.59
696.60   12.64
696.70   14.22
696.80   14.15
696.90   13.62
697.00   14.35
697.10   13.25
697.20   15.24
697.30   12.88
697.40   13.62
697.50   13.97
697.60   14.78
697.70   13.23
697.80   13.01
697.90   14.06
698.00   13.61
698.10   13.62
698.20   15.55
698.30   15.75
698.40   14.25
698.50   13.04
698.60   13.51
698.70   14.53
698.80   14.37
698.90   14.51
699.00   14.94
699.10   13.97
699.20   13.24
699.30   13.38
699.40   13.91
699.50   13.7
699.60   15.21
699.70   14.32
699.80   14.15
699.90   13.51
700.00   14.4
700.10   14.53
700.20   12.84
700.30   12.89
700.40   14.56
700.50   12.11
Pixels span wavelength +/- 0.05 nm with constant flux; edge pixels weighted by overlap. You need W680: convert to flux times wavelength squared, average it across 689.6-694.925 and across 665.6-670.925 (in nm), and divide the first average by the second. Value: 1.02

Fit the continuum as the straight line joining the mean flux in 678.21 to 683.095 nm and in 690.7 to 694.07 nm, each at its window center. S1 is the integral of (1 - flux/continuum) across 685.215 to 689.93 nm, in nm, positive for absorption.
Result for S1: -0.09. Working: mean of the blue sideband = 13.2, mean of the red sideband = 12.8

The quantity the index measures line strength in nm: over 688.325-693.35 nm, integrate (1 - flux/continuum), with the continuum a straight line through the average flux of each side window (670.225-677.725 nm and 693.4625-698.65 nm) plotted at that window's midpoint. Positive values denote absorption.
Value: 0.182 nm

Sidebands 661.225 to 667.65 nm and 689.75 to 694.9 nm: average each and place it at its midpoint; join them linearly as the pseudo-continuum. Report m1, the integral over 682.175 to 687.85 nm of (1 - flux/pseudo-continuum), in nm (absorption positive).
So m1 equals -0.32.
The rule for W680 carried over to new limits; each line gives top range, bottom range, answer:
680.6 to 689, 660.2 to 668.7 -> 1.12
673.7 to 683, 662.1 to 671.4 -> 1.08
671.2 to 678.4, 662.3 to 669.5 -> 1.10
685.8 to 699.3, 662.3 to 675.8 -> 1.08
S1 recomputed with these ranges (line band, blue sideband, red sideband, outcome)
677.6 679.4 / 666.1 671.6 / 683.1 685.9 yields 0.006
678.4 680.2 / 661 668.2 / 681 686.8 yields 0.028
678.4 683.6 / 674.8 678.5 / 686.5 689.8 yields 0.063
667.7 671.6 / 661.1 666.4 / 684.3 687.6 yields -0.264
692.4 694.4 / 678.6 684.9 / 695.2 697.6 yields 0.105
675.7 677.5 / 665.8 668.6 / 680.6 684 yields 0.007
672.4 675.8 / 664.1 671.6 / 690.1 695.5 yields -0.152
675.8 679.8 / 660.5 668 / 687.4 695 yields -0.209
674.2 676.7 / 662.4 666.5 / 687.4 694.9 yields -0.262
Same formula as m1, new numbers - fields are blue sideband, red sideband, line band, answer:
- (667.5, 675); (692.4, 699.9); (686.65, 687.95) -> 0.042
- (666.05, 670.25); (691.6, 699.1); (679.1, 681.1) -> 0.124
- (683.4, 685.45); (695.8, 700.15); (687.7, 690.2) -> 0.103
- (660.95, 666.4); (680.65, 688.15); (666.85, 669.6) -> -0.223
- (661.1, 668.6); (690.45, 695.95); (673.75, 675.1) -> -0.184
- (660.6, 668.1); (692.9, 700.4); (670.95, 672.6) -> -0.109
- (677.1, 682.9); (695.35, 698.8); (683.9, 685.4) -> -0.011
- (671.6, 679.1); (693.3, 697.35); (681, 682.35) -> -0.004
